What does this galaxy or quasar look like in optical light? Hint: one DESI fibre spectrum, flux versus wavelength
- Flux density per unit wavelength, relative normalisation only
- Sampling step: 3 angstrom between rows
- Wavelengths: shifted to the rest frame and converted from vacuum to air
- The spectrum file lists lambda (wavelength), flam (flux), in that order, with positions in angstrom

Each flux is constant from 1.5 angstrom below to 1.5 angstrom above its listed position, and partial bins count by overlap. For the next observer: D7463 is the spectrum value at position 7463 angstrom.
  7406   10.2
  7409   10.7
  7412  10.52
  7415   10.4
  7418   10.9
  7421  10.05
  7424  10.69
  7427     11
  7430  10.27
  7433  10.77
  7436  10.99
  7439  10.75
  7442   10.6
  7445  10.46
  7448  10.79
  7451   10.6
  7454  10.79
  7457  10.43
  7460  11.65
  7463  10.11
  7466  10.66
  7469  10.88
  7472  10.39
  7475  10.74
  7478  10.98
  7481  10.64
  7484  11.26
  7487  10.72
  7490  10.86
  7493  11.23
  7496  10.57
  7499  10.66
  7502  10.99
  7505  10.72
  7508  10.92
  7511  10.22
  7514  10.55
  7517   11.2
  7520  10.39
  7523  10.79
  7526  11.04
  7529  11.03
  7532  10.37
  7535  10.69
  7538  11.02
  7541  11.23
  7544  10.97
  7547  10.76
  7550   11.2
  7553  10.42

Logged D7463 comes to 10.11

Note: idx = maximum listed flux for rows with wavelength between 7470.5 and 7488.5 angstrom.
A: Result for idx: 11.26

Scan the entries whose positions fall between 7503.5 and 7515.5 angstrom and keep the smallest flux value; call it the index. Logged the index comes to 10.22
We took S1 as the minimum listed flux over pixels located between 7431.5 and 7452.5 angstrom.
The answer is 10.46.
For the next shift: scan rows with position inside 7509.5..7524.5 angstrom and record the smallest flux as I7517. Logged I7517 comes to 10.22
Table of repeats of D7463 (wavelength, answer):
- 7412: 10.52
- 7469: 10.88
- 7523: 10.79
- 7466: 10.66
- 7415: 10.4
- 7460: 11.65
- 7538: 11.02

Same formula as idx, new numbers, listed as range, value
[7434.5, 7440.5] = 10.99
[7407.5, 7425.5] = 10.9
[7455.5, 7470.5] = 11.65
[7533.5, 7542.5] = 11.23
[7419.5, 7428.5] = 11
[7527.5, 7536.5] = 11.03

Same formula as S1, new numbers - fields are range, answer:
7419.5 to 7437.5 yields 10.05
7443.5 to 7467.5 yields 10.11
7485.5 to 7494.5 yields 10.72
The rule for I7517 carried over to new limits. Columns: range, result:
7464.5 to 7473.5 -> 10.39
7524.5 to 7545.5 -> 10.37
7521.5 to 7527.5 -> 10.79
